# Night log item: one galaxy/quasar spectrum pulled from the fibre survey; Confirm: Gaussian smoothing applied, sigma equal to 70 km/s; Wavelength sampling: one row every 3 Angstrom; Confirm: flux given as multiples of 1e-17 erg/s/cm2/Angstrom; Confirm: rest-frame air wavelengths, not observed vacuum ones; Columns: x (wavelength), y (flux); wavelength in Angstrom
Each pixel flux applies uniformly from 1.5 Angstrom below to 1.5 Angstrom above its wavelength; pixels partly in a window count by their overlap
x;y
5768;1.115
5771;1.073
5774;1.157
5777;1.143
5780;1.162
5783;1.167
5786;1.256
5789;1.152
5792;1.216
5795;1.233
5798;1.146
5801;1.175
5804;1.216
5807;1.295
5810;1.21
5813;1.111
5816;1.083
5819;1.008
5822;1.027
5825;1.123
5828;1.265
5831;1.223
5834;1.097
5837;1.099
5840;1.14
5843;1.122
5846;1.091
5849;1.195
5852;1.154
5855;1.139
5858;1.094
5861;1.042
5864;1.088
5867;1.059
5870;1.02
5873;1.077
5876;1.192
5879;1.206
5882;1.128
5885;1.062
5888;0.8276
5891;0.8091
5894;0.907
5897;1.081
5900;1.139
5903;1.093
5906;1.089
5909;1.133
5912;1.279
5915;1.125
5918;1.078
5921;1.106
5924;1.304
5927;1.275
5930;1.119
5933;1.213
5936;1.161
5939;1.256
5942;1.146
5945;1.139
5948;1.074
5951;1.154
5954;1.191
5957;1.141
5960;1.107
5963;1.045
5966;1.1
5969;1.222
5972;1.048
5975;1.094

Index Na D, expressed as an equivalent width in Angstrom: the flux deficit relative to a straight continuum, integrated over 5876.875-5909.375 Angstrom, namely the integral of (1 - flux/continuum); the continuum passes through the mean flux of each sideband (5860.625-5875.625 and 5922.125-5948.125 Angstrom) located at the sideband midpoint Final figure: 2.1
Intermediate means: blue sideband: 1.07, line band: 1.04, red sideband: 1.19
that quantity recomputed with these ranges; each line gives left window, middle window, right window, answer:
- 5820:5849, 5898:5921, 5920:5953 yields 0.7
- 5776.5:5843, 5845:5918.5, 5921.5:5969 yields 4.9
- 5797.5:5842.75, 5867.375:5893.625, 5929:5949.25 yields 2.7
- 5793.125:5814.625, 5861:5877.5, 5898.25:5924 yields 1.1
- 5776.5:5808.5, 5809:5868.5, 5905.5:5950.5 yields 3.5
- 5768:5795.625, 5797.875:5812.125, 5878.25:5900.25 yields -1.0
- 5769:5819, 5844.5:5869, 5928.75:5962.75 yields 1.2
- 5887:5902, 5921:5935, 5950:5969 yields -2.2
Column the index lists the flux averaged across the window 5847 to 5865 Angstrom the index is 1.12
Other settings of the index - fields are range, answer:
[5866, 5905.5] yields 1.05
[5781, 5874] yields 1.14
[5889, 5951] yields 1.12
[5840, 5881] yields 1.11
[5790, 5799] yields 1.2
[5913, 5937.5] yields 1.17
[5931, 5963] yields 1.15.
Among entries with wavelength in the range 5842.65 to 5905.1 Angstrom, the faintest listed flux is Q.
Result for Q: 0.8091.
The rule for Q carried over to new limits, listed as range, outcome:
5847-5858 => 1.094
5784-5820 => 1.008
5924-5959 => 1.074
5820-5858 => 1.027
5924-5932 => 1.119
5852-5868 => 1.042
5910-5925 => 1.078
